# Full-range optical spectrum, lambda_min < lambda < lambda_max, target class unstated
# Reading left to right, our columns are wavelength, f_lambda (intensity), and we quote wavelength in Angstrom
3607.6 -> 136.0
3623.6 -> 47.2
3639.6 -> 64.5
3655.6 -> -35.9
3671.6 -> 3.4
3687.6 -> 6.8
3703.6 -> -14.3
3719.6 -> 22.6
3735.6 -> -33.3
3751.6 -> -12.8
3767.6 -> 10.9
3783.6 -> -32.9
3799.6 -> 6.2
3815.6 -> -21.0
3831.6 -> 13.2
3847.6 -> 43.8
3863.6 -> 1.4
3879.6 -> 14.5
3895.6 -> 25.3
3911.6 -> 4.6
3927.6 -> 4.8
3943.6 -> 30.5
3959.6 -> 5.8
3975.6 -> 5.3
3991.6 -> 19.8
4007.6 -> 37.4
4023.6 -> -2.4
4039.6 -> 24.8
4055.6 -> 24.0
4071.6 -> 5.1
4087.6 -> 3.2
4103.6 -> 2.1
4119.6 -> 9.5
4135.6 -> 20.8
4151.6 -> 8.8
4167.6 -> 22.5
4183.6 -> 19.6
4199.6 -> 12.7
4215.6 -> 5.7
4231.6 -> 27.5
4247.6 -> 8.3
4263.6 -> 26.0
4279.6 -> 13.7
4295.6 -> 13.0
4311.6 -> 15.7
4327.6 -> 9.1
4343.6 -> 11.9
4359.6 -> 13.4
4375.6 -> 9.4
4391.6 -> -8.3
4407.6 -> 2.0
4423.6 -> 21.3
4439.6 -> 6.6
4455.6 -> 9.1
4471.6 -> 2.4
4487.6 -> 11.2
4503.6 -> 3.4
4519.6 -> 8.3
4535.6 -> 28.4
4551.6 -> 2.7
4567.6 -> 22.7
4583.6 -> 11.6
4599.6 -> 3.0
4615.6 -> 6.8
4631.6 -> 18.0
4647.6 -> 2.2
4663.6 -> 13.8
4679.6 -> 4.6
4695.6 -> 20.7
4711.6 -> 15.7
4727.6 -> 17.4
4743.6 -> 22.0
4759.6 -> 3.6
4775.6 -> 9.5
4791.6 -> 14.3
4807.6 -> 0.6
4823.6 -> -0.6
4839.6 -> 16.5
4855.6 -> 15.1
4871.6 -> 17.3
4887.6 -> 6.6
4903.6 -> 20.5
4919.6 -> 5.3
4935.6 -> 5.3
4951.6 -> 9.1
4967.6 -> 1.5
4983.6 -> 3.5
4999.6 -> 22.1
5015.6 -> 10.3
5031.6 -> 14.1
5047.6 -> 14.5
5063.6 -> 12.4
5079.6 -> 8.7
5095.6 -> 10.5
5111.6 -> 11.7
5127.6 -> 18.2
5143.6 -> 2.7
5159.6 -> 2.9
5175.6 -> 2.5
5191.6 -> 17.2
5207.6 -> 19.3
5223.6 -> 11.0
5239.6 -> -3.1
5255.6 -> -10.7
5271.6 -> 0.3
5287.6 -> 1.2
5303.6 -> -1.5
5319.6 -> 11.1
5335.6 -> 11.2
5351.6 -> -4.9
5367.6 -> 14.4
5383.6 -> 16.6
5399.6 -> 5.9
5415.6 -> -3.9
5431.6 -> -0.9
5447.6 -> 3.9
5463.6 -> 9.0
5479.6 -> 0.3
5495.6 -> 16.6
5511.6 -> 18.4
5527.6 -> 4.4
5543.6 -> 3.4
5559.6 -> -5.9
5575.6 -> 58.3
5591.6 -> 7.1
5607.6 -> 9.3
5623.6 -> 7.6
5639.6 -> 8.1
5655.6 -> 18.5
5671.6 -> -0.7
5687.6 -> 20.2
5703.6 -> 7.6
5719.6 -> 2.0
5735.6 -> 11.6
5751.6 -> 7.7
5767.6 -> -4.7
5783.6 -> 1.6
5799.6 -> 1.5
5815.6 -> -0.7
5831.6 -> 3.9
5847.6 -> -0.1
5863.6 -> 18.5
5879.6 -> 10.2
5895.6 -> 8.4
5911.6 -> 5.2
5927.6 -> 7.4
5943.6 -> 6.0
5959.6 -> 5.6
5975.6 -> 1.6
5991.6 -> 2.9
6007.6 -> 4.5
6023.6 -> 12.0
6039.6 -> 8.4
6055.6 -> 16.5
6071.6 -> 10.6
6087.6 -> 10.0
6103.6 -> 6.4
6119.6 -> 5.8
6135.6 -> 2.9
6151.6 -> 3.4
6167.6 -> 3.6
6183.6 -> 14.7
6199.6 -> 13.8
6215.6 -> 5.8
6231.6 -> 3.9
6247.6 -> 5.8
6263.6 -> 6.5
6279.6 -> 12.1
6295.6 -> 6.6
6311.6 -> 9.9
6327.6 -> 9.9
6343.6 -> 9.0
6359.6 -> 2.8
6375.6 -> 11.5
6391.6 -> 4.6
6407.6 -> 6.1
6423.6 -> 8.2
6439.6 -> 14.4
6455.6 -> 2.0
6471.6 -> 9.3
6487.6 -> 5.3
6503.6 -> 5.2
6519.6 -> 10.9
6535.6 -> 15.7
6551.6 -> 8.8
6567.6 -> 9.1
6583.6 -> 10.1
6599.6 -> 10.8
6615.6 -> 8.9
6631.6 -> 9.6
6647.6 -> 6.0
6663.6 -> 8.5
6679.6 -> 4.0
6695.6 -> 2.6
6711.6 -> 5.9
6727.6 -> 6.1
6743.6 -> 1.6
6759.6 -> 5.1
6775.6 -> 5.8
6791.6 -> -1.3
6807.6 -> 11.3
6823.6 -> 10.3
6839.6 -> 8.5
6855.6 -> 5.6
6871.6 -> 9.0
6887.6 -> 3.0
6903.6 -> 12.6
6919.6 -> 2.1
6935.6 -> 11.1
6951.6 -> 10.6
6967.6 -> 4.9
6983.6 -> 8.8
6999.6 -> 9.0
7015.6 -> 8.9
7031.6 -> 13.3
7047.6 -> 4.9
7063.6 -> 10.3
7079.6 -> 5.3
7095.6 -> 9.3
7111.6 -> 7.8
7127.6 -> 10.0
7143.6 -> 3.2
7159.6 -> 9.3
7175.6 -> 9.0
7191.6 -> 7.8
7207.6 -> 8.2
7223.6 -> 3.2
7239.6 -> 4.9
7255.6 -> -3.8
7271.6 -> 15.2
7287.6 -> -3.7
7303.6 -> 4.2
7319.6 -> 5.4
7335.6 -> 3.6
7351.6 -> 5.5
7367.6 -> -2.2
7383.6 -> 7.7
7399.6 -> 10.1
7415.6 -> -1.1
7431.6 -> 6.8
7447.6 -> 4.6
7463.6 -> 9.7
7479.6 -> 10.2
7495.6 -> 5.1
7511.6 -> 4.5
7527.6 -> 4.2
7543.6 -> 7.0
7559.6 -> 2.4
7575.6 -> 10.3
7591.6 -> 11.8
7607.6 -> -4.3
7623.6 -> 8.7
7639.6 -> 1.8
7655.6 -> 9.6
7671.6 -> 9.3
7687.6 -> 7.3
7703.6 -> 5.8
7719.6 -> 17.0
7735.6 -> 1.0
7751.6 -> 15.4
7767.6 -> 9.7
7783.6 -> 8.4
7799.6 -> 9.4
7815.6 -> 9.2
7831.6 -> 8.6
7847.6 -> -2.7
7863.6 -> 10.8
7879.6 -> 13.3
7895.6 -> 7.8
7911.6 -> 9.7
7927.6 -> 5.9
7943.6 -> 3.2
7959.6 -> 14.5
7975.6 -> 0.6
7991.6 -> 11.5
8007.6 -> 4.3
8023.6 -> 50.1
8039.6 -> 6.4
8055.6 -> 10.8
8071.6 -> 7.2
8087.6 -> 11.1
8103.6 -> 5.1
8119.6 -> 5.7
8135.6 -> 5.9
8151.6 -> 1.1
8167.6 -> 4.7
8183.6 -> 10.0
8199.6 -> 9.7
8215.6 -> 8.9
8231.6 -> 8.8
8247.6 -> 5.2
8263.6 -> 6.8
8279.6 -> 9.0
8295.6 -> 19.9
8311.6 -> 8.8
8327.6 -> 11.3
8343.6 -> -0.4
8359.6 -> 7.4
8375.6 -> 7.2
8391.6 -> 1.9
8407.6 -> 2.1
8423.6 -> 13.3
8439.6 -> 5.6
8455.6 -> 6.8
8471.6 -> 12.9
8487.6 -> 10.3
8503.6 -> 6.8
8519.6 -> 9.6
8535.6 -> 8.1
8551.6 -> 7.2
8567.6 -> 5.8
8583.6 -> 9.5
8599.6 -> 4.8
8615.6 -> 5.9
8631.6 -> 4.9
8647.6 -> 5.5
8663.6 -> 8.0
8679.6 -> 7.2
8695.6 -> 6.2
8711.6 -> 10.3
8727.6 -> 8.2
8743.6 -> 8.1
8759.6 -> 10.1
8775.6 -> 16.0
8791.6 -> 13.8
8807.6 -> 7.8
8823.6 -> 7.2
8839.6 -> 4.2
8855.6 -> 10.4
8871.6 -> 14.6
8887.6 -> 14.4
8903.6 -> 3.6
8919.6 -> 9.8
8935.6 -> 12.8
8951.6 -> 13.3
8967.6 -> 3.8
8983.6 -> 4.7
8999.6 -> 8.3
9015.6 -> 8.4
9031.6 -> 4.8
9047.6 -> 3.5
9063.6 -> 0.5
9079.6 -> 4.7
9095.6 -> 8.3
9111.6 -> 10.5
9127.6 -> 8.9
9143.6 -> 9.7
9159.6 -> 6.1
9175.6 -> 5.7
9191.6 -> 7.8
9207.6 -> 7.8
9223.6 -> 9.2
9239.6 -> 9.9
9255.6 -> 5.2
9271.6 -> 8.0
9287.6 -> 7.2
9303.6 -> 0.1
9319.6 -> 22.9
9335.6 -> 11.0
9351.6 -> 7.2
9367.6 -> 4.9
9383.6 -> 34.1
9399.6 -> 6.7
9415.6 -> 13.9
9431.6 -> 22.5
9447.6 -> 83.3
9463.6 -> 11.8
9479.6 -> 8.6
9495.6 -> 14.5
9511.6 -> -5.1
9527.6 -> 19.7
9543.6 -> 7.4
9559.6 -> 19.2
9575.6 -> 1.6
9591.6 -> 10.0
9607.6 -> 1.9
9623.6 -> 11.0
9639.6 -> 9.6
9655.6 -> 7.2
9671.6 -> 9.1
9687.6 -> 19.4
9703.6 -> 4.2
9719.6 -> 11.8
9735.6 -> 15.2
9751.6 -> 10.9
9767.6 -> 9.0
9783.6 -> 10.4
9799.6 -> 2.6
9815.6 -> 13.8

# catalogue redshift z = 1.152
